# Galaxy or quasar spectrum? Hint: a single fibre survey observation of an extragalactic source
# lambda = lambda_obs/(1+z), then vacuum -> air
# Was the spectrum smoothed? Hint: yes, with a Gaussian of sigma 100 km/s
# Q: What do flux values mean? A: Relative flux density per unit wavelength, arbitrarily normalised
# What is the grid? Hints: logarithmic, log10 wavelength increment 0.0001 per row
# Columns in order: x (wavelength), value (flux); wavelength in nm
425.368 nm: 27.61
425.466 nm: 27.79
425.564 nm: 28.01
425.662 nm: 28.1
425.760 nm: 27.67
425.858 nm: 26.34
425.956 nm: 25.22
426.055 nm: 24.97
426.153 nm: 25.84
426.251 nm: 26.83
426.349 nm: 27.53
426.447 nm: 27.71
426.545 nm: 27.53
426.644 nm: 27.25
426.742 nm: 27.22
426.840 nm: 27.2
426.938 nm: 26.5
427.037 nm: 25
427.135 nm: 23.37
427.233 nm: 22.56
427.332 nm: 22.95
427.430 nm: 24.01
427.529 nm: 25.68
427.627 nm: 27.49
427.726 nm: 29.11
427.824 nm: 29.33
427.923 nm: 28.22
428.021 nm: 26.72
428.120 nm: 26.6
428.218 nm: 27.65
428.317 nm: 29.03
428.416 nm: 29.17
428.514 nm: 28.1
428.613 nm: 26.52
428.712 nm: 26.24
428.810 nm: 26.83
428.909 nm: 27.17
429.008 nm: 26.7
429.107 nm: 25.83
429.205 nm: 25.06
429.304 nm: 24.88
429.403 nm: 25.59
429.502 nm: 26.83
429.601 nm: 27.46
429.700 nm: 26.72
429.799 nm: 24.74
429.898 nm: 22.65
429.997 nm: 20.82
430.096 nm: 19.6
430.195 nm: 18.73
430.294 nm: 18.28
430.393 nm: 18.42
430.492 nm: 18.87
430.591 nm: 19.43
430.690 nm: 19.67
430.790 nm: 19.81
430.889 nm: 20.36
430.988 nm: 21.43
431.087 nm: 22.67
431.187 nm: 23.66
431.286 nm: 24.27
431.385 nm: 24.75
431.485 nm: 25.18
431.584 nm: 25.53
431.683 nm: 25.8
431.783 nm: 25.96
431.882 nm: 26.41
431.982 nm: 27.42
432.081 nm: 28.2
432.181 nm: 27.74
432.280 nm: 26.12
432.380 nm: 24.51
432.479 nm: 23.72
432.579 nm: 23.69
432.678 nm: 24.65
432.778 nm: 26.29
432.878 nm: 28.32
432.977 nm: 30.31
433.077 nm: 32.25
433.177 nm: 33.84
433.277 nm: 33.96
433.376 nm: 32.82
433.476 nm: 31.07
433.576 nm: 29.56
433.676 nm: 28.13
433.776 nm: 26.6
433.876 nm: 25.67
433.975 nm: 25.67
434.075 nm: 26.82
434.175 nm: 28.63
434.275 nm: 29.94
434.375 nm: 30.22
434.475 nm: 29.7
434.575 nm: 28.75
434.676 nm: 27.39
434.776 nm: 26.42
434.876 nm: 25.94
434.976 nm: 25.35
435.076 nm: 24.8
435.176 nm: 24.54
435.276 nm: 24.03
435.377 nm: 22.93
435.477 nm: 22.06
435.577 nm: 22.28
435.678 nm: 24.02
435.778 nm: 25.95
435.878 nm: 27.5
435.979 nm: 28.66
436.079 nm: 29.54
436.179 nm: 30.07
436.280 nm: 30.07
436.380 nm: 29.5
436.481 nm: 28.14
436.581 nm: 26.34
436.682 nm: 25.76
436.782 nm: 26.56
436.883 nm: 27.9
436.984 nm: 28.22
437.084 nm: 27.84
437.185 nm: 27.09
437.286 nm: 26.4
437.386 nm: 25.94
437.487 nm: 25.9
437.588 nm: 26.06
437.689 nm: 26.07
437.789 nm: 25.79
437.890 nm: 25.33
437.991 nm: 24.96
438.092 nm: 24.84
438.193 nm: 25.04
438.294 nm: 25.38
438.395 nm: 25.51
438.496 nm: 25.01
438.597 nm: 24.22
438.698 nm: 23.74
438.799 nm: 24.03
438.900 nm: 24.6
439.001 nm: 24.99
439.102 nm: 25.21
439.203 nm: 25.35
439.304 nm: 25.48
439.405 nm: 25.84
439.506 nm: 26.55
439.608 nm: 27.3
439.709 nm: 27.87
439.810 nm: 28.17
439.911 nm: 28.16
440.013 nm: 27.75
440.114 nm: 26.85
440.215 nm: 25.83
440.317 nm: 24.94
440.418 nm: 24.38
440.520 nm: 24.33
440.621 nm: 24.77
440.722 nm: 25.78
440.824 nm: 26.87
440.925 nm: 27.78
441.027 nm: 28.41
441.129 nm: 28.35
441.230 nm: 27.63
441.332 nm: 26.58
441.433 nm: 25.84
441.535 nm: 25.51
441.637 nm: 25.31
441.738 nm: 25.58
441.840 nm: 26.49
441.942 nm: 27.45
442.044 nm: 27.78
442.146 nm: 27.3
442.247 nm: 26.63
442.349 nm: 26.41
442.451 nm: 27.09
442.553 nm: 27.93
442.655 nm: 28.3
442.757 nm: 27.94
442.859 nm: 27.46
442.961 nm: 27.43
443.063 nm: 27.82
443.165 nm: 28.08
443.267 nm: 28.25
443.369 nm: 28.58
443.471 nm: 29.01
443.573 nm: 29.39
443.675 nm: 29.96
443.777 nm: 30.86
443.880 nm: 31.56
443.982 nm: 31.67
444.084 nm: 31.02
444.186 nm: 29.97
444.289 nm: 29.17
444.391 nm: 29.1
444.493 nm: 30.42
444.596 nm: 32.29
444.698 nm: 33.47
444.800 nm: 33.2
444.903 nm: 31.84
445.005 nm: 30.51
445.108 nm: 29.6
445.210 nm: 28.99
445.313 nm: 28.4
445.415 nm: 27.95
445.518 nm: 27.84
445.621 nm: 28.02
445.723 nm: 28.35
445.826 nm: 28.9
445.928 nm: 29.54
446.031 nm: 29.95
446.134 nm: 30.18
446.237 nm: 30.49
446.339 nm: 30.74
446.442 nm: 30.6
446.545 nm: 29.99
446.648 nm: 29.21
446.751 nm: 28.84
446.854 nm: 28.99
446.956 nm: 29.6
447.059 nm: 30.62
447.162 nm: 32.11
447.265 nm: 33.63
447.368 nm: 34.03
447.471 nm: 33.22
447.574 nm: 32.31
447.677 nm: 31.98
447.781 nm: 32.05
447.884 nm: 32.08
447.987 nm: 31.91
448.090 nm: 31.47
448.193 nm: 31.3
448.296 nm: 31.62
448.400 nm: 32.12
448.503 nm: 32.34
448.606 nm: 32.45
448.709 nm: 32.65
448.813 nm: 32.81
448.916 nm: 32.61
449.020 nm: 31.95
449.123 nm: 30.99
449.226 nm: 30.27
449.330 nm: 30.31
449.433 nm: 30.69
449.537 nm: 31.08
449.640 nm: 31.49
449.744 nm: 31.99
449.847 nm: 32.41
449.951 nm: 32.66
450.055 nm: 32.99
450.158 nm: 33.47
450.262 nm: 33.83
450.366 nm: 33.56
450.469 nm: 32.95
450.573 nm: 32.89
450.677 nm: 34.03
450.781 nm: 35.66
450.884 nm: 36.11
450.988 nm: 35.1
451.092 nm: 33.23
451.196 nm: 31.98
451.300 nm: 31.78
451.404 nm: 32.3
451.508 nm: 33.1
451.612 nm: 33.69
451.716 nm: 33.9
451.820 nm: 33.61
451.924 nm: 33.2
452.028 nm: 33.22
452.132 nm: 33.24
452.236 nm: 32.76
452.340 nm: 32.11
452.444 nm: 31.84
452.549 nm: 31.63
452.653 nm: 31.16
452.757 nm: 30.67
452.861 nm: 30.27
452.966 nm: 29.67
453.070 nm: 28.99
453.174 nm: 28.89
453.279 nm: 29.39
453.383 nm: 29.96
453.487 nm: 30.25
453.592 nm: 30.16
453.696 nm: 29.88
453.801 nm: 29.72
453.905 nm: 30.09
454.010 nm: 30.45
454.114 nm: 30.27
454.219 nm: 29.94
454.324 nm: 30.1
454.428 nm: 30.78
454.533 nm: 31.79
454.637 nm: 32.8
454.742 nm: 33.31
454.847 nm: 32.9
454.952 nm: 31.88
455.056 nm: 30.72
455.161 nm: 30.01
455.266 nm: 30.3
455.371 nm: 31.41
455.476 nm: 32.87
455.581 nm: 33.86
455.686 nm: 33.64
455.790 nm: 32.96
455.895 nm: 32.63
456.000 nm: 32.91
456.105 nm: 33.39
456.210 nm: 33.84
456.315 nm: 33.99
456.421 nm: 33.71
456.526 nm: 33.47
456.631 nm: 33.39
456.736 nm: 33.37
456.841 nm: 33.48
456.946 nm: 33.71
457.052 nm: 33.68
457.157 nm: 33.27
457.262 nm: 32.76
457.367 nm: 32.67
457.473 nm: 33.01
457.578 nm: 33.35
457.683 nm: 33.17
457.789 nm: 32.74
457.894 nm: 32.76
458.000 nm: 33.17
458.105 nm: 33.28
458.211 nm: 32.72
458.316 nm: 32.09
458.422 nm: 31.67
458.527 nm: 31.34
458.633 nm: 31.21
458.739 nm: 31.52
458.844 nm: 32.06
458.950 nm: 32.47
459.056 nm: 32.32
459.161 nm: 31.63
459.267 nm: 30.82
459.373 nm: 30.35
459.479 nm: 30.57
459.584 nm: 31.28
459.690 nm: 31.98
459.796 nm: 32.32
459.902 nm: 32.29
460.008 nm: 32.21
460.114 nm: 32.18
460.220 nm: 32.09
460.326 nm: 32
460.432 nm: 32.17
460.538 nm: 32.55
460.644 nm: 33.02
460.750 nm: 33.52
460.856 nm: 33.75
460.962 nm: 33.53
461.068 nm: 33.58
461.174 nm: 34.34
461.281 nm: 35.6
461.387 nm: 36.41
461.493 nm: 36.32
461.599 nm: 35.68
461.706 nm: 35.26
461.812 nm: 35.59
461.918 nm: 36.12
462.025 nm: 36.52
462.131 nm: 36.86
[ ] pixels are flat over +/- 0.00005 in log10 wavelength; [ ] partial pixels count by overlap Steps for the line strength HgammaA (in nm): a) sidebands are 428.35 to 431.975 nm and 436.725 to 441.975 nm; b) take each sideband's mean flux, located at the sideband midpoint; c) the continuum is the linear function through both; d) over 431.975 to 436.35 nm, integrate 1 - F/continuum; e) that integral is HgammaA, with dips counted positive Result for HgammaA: -0.45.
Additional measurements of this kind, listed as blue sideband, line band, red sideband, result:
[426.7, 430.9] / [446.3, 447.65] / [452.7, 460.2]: -0.08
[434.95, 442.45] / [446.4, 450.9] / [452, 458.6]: -0.36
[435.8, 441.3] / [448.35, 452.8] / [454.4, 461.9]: -0.33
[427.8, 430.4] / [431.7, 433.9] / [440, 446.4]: -0.16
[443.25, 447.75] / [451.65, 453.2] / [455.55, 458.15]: 0.02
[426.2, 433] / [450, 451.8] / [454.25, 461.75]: -0.16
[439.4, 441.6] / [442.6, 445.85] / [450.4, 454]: -0.14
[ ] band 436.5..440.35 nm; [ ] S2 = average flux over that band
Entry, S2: 26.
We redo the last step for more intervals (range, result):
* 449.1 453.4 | 32.2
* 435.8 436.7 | 28.4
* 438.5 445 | 27.6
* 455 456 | 32.1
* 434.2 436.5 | 26.9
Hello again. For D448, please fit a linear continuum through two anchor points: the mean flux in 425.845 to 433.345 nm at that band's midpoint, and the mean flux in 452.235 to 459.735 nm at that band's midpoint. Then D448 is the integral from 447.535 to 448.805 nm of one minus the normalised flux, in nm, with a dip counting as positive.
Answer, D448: -0.09 nm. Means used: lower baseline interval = 25.5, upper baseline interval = 31.8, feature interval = 32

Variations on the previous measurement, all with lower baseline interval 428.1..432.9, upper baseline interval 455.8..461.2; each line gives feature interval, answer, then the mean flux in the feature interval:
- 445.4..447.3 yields -0.04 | 29.8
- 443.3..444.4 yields -0.06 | 30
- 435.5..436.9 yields -0.05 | 27.2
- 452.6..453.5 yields 0.03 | 29.9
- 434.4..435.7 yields 0.02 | 25.4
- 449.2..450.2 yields -0.06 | 31.8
